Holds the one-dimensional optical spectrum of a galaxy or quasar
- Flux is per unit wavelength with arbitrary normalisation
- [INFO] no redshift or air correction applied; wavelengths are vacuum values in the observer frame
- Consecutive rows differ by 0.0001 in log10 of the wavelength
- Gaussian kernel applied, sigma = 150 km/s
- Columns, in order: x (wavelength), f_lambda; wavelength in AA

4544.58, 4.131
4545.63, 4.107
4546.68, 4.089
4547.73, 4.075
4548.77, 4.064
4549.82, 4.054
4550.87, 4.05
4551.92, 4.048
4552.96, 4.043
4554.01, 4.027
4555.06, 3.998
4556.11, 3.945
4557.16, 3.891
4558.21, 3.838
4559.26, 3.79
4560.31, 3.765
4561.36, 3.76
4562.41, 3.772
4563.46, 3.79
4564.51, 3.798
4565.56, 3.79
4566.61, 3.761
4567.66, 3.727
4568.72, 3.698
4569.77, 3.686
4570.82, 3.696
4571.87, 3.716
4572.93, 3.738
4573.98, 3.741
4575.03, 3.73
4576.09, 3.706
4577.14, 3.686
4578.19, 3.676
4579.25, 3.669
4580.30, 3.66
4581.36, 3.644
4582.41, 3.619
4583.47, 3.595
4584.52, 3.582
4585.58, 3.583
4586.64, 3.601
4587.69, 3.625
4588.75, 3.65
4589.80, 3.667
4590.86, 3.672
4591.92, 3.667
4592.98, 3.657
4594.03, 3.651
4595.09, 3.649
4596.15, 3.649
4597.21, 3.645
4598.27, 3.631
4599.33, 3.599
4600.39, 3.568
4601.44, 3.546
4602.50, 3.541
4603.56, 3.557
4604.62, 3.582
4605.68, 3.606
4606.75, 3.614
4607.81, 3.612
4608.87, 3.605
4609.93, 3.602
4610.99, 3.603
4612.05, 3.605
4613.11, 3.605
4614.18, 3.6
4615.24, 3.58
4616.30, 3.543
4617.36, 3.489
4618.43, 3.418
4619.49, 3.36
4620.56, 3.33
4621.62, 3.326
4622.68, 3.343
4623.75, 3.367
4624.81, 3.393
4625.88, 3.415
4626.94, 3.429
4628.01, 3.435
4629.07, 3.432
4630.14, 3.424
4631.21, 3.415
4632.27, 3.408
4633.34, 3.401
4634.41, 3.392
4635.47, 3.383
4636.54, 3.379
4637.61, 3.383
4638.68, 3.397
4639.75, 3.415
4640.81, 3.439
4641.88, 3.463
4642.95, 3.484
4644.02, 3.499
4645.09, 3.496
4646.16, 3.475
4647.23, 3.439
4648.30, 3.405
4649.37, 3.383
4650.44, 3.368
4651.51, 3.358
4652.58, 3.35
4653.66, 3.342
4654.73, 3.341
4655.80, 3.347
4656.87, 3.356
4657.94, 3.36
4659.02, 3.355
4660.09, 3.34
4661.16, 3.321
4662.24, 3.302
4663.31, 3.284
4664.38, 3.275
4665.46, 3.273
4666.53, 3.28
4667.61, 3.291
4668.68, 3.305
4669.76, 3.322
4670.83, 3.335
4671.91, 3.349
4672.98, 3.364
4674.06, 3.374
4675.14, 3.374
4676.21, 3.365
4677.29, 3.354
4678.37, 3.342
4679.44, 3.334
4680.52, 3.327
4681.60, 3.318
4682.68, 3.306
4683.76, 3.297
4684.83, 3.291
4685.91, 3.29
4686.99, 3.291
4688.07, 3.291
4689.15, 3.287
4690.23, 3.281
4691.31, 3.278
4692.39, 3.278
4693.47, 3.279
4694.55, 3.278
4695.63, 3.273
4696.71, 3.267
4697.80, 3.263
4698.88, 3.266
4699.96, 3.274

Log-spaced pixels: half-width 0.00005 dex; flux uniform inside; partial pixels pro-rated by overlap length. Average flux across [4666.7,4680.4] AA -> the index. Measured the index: 3.34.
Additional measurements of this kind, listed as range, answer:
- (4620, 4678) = 3.37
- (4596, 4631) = 3.51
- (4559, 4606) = 3.67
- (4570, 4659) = 3.52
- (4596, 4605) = 3.59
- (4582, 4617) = 3.61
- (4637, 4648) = 3.45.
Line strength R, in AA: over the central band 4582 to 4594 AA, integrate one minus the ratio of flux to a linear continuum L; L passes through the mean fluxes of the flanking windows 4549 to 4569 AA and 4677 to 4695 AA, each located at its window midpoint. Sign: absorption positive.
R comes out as 0.36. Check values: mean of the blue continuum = 3.87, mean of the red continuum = 3.3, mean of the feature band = 3.63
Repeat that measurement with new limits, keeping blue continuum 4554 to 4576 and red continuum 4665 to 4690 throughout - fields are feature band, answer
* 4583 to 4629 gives 0.8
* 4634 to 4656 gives 0.3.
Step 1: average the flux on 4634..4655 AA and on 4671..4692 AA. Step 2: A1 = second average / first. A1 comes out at 1.0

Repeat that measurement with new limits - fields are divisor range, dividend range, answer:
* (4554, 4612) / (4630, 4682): 0.91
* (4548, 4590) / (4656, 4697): 0.88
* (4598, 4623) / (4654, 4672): 0.94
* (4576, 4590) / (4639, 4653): 0.94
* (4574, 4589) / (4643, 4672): 0.92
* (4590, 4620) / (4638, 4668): 0.94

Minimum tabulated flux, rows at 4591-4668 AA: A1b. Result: 3.273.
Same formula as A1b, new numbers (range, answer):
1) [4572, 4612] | 3.541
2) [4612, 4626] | 3.326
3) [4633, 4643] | 3.379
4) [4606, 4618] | 3.489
